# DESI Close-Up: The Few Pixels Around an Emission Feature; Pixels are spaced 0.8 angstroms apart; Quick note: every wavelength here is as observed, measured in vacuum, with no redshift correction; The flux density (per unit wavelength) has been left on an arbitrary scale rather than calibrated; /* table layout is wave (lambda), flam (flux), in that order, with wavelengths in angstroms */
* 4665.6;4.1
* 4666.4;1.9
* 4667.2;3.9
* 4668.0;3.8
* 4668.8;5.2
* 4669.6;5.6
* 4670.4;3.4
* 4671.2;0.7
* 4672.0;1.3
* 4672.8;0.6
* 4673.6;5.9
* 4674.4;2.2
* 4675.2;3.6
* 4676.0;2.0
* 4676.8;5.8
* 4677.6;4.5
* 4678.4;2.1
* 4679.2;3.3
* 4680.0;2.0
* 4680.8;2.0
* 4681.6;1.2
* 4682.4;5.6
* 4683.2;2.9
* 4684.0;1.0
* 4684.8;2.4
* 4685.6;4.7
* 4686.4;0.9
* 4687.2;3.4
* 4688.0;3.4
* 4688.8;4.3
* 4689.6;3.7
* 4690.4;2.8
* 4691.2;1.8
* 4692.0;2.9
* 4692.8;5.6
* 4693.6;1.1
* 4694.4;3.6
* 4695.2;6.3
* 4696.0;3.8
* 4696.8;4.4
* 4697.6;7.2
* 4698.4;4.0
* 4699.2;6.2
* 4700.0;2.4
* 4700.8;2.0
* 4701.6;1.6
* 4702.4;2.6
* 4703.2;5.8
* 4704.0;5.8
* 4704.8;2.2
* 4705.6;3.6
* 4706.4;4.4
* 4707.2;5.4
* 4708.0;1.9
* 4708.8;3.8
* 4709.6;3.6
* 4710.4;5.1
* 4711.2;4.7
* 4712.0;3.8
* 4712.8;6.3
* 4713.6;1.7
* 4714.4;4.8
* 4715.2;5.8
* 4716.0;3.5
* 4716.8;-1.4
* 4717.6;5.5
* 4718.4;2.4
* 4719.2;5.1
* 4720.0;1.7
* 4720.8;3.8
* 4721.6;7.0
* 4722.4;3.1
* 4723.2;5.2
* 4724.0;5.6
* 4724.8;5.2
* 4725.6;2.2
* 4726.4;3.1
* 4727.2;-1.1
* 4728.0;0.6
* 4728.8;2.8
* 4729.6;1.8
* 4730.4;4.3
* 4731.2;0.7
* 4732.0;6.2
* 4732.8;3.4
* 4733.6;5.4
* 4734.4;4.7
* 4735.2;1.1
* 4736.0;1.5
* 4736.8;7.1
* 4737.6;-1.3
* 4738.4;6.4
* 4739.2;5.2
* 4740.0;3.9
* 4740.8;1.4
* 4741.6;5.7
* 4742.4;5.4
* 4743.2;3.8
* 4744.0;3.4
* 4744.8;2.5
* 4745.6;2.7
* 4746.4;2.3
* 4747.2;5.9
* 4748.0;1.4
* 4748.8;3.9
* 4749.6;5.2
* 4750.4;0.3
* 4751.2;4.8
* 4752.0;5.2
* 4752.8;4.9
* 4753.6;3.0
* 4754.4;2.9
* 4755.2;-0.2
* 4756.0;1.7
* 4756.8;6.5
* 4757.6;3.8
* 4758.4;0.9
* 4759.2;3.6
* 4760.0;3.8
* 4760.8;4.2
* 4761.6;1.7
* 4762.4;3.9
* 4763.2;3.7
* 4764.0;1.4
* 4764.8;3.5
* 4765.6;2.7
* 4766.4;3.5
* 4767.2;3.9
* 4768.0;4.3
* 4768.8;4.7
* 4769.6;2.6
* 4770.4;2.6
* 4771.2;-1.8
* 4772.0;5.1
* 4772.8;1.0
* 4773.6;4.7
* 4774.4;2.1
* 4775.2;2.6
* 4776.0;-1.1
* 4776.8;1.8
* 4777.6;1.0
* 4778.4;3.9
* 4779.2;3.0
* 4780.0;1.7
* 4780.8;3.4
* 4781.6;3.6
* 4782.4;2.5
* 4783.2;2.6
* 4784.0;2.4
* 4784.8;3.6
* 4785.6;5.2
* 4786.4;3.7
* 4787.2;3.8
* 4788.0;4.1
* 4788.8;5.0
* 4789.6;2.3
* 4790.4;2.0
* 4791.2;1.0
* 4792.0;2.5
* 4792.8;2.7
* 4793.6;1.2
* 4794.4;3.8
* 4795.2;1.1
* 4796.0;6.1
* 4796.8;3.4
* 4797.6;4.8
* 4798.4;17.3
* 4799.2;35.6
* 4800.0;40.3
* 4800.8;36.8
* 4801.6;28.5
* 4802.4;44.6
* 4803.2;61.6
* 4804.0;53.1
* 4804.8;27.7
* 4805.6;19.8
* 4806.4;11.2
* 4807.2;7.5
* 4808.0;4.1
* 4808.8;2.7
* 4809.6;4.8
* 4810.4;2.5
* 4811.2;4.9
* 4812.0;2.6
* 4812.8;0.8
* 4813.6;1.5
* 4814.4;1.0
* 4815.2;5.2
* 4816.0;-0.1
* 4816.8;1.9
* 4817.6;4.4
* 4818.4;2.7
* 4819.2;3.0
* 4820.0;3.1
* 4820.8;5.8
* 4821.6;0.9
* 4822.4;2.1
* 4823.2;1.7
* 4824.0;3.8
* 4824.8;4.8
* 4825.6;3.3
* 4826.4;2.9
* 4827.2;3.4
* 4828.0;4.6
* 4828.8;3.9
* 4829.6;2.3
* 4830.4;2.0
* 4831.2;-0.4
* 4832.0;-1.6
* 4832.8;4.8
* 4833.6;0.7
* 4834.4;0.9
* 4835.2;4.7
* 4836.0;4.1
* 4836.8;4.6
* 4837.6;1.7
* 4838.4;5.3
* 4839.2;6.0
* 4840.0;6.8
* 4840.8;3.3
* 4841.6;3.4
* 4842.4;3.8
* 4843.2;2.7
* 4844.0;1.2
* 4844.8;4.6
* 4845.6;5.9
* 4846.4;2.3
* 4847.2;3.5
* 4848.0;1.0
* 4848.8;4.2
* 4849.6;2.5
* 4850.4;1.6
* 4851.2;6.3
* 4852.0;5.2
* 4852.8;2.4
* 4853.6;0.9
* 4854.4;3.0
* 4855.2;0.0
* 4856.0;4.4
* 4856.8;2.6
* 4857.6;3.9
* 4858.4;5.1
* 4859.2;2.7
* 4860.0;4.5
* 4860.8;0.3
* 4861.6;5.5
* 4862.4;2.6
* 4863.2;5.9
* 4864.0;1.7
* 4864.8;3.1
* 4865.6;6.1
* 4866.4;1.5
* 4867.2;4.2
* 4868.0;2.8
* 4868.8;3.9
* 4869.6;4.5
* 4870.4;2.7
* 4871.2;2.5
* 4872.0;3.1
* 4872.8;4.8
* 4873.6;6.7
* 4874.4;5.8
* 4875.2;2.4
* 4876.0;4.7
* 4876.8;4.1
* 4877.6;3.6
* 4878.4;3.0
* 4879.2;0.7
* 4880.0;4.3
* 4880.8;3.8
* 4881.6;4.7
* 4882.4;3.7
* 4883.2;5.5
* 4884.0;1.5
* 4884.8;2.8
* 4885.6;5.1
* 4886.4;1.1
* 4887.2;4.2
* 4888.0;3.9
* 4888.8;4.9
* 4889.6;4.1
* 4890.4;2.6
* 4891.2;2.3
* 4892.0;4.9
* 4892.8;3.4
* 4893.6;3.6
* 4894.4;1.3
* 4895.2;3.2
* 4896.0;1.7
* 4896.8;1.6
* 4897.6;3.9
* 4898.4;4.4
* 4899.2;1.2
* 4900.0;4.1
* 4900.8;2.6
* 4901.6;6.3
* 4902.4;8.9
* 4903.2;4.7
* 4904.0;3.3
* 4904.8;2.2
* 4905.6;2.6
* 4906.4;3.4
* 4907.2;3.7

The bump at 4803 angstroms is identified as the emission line [O II] 3727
